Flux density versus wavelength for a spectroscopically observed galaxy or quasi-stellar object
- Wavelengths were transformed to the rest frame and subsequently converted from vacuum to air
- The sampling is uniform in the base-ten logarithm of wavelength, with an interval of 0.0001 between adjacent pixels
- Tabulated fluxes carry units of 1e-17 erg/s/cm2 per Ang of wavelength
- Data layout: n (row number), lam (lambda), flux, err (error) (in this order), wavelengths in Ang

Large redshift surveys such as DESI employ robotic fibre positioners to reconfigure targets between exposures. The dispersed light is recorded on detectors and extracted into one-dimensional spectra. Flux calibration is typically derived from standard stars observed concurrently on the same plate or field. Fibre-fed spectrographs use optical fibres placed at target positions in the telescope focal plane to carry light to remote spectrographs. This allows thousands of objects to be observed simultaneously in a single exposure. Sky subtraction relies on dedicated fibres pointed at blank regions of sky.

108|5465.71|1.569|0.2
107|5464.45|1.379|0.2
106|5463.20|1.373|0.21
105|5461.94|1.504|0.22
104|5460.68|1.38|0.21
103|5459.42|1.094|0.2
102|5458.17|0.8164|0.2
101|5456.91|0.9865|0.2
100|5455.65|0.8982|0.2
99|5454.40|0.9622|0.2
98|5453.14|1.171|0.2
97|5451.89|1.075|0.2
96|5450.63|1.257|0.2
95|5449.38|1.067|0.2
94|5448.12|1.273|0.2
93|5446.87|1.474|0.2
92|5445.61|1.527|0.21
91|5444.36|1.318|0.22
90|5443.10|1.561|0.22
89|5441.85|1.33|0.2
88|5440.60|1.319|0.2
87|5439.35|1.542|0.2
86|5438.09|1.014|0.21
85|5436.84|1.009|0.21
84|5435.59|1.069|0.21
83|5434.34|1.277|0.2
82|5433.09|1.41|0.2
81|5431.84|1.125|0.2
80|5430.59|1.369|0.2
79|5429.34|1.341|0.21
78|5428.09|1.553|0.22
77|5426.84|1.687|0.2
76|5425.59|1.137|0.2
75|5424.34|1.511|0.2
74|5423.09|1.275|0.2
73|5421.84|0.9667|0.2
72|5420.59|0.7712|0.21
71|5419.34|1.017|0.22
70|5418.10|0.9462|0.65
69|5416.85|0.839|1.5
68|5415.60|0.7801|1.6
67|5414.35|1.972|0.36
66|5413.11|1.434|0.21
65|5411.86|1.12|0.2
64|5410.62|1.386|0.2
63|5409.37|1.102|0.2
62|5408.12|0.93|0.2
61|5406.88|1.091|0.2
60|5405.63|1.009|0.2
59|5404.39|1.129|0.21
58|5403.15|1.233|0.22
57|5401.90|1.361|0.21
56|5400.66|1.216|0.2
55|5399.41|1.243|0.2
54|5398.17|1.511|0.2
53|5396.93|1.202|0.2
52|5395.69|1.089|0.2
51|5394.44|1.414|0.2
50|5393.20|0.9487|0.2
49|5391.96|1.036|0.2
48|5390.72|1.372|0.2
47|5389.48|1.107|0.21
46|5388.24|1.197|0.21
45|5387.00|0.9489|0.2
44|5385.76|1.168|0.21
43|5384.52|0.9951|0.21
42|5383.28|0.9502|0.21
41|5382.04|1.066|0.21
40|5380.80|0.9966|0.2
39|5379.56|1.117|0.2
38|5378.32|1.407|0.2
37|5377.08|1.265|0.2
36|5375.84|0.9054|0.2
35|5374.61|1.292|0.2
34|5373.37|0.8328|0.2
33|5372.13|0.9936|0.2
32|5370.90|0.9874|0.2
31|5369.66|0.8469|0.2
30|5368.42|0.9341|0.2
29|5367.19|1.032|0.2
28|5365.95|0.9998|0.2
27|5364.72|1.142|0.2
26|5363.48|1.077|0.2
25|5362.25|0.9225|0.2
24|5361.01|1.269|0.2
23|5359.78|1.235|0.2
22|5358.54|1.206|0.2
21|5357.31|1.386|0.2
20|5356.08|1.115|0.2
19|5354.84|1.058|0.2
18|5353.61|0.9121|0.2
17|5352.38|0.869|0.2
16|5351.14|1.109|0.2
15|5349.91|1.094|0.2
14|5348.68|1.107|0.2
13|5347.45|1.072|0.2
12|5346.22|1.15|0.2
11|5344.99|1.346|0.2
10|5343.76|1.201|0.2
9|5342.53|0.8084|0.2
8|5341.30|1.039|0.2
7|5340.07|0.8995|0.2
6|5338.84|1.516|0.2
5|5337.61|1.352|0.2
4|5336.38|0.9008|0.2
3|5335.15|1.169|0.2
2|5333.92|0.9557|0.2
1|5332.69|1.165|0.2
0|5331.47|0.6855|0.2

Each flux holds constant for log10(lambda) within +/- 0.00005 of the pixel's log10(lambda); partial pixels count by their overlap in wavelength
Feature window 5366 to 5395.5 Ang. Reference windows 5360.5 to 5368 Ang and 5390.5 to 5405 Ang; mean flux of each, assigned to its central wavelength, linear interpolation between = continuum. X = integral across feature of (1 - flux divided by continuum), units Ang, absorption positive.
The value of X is 1.8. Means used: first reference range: 1.07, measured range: 1.08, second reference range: 1.23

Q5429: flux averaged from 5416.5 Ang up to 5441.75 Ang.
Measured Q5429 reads 1.22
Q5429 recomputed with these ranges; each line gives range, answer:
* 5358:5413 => 1.12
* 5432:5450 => 1.29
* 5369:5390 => 1.06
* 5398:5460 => 1.21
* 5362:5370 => 1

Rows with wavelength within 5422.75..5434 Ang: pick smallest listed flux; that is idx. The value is 1.125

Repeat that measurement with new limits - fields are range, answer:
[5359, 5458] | 0.7712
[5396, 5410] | 0.93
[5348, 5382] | 0.8328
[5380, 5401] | 0.9487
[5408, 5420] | 0.7801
